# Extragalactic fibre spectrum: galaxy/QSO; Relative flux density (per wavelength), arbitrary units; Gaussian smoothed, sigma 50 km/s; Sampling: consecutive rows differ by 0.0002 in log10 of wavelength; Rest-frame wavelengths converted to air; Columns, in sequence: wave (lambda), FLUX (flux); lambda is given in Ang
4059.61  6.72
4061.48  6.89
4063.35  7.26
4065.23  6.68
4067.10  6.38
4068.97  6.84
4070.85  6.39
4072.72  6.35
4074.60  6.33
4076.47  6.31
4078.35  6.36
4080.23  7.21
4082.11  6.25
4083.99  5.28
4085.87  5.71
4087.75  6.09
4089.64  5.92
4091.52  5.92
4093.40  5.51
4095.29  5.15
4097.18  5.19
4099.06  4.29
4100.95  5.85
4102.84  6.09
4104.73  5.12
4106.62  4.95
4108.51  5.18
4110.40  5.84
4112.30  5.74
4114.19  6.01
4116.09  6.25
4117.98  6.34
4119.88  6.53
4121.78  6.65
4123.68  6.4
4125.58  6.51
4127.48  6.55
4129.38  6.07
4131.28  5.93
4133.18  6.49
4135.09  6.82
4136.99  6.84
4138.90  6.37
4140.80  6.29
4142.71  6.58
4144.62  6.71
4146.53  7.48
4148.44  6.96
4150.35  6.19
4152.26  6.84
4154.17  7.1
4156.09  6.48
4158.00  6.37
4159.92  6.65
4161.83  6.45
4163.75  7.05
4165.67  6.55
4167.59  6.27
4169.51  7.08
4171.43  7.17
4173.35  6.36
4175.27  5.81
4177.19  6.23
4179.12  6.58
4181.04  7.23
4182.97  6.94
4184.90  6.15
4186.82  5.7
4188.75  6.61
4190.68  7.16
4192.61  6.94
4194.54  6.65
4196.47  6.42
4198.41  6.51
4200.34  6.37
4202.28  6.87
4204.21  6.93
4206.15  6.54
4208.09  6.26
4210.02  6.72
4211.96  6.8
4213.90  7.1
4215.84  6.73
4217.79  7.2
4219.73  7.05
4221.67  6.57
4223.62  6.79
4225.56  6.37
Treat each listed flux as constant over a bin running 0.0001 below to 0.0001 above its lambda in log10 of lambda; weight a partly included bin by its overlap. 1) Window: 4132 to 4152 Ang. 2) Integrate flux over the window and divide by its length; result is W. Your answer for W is 6.67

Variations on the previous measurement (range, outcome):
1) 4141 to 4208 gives 6.64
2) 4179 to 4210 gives 6.62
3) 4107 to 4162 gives 6.42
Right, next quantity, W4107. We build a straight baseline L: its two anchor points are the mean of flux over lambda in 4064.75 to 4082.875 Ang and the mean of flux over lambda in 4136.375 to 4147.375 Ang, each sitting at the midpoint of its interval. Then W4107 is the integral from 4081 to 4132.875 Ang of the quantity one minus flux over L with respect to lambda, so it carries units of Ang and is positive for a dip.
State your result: 6.0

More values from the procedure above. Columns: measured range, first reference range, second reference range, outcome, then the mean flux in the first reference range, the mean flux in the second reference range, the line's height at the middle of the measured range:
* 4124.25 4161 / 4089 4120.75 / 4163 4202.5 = -2.9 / 5.64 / 6.59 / 6.1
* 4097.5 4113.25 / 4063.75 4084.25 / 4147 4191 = 2.7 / 6.46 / 6.61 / 6.51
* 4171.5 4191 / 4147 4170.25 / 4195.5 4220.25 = 0.6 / 6.68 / 6.72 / 6.7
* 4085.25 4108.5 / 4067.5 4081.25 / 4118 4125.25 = 3.7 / 6.53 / 6.49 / 6.52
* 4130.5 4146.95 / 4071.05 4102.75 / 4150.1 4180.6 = -0.6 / 5.88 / 6.59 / 6.35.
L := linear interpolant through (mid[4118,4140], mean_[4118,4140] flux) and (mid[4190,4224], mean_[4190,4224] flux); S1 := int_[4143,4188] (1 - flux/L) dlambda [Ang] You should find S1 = -0.2 Ang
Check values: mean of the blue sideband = 6.46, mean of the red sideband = 6.75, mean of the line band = 6.62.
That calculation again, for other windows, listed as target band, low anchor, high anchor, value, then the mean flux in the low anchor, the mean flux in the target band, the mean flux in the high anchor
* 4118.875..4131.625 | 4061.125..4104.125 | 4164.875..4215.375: -0.2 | 6.08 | 6.4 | 6.62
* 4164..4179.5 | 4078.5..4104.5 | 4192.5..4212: -0.4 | 5.73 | 6.53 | 6.62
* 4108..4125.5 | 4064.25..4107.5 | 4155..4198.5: 0.0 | 5.92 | 6.15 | 6.58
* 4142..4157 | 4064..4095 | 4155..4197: -0.7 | 6.21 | 6.8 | 6.59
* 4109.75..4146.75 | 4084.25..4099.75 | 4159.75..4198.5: -2.8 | 5.48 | 6.4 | 6.6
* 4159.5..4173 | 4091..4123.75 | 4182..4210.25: -1.0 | 5.7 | 6.73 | 6.58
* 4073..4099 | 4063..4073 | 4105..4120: 1.7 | 6.63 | 5.89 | 5.79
